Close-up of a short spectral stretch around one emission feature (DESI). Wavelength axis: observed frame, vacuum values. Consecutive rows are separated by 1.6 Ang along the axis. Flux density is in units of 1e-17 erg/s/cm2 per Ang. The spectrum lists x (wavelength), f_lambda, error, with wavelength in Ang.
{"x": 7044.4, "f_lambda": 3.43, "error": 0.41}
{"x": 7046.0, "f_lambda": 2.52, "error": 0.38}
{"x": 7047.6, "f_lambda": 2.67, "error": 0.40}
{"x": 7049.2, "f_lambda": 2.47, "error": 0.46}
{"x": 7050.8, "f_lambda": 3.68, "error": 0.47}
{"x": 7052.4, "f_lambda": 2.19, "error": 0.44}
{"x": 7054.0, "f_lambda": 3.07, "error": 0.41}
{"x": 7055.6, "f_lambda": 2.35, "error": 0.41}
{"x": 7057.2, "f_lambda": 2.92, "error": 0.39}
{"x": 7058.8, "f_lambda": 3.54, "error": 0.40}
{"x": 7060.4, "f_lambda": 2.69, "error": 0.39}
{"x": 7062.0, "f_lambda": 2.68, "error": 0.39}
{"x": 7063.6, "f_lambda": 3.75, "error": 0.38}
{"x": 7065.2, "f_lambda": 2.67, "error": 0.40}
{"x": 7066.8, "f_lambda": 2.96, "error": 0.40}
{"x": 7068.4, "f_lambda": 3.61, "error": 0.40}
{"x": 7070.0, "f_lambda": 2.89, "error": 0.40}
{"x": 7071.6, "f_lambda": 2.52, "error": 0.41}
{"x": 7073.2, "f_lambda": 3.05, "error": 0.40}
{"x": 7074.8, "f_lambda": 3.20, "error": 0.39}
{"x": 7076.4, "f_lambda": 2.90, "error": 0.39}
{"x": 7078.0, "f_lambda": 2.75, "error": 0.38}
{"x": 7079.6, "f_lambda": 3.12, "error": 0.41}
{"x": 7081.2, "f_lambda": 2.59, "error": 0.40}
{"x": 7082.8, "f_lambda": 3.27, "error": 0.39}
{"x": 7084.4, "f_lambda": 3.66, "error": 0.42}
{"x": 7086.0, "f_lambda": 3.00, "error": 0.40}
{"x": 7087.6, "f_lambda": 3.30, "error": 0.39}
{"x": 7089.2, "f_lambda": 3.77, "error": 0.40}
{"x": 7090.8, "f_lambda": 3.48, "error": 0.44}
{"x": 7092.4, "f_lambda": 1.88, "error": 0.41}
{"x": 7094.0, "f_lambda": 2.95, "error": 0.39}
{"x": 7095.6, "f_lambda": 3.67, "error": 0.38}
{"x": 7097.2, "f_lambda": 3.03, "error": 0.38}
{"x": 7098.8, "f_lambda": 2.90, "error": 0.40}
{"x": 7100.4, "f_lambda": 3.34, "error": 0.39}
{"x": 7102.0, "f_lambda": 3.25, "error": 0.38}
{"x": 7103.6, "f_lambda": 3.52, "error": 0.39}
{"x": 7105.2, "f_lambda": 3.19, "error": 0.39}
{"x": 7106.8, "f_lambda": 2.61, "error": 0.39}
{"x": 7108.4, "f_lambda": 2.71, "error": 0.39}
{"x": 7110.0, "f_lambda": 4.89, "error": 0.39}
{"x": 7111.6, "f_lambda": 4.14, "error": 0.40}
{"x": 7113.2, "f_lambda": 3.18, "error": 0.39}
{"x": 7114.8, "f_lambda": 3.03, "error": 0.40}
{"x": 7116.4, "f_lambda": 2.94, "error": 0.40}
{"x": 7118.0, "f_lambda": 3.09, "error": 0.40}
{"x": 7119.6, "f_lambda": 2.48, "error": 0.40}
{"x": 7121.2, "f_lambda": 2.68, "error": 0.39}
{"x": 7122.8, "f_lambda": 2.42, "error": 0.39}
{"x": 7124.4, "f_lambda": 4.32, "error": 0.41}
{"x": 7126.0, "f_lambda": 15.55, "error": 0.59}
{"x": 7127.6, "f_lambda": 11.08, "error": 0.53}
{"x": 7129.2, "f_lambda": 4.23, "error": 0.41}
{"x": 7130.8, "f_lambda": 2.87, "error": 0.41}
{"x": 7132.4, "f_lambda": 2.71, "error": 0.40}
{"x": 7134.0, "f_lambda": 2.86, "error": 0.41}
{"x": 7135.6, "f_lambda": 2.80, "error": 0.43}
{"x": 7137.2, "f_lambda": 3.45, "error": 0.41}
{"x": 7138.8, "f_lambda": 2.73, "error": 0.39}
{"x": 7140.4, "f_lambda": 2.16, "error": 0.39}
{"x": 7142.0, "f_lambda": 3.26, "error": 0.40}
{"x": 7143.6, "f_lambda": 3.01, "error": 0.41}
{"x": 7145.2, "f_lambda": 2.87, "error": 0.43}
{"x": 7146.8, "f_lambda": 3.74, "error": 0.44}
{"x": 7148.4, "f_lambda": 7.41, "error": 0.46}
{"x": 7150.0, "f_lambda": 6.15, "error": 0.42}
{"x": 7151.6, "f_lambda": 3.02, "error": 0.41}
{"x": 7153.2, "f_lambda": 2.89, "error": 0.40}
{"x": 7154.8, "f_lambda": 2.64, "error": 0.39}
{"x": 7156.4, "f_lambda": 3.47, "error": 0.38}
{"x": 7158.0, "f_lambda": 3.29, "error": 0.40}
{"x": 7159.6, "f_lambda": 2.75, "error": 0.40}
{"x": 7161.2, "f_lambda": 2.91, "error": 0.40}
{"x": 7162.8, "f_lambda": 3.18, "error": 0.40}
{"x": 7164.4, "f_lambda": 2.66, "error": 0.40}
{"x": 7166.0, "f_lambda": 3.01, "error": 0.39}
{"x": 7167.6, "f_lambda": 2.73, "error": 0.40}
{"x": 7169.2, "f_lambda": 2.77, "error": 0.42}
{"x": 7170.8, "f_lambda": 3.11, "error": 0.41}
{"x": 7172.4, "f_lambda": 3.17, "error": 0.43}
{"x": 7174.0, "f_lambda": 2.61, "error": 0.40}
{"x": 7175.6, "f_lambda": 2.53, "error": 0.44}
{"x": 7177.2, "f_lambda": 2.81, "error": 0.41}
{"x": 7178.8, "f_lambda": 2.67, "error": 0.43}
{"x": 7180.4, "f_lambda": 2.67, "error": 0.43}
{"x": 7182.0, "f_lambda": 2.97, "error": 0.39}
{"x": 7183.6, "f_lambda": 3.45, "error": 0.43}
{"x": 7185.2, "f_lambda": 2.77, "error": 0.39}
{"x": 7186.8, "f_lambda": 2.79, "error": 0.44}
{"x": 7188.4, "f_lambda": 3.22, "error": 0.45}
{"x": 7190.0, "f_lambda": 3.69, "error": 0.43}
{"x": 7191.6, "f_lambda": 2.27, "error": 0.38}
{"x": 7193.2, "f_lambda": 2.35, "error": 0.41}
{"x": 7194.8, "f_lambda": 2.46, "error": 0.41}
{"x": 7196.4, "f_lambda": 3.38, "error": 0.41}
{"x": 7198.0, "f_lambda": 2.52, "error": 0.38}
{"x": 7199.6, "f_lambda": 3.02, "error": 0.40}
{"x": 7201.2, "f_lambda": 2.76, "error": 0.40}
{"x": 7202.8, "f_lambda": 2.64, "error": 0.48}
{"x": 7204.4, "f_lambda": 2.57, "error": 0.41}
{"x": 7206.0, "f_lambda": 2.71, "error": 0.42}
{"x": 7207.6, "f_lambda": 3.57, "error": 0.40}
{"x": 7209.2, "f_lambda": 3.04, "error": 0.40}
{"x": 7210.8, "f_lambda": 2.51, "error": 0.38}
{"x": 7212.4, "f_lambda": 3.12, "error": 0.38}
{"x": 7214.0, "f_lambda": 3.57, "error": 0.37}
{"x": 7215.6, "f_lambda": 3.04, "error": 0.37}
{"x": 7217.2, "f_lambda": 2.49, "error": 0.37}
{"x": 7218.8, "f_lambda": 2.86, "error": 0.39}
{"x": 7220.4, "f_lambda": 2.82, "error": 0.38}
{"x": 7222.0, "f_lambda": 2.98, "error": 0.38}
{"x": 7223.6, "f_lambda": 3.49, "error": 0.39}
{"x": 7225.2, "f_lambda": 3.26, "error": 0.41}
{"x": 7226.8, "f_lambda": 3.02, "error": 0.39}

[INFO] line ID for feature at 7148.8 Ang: [N II]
